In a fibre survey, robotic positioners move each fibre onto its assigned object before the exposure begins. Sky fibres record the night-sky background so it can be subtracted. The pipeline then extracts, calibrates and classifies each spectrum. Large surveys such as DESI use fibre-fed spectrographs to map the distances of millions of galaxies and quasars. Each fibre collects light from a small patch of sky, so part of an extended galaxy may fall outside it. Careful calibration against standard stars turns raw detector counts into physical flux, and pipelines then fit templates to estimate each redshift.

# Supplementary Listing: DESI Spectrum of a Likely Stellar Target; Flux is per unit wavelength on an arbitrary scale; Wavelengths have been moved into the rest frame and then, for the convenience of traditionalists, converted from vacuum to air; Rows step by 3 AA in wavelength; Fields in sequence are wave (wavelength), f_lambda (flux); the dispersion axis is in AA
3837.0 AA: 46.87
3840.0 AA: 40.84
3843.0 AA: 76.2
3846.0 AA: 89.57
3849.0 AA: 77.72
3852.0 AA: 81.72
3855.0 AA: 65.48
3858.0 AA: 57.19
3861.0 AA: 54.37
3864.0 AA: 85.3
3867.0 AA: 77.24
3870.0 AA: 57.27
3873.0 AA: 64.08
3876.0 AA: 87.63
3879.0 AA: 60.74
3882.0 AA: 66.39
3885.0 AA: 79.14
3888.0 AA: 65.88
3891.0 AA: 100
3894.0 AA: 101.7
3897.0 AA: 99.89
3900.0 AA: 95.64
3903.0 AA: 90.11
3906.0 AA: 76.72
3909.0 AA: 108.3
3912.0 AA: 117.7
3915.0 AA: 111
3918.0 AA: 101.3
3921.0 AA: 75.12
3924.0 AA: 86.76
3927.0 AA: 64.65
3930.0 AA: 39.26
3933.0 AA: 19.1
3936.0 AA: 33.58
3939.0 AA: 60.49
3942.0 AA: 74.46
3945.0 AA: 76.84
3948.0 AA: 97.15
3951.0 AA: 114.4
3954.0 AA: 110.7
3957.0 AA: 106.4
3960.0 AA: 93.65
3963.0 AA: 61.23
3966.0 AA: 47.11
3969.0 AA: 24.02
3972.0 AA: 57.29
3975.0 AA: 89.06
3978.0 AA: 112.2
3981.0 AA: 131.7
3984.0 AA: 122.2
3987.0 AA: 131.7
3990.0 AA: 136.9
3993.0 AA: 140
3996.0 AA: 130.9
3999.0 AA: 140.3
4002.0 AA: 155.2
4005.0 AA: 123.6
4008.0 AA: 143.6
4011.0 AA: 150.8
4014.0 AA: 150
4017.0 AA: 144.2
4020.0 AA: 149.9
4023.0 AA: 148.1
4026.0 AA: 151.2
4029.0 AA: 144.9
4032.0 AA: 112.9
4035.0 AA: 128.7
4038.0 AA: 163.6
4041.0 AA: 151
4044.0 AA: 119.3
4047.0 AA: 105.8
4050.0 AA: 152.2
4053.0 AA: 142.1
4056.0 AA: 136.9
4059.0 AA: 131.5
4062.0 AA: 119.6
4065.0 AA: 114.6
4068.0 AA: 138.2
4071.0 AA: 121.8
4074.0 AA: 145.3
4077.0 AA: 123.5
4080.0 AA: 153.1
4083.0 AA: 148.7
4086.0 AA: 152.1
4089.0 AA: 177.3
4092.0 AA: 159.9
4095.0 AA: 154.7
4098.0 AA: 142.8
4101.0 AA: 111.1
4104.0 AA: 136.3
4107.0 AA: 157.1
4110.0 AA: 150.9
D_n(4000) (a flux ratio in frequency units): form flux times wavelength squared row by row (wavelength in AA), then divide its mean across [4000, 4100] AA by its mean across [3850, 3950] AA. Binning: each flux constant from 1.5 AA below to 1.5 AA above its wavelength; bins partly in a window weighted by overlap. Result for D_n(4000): 1.98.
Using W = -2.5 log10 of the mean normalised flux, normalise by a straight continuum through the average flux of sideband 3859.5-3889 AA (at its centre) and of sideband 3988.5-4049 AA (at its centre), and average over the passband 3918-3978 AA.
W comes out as 0.414 mag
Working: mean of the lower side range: 69.9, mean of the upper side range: 140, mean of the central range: 71.9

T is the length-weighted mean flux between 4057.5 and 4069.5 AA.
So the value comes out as 126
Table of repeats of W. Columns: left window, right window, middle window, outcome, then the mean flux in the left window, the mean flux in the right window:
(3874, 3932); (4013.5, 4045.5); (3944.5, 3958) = 0.04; 84.9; 142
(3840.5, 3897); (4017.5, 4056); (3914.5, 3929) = 0.13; 74.9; 139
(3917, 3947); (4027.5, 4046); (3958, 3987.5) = 0.08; 63.1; 136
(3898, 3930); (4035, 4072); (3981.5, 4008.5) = -0.18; 90.3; 133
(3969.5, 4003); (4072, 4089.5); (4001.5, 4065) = -0.05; 119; 148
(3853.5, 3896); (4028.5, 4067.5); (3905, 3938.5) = 0.17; 73.3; 132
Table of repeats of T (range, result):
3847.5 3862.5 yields 67.3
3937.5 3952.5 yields 84.7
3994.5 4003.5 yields 142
